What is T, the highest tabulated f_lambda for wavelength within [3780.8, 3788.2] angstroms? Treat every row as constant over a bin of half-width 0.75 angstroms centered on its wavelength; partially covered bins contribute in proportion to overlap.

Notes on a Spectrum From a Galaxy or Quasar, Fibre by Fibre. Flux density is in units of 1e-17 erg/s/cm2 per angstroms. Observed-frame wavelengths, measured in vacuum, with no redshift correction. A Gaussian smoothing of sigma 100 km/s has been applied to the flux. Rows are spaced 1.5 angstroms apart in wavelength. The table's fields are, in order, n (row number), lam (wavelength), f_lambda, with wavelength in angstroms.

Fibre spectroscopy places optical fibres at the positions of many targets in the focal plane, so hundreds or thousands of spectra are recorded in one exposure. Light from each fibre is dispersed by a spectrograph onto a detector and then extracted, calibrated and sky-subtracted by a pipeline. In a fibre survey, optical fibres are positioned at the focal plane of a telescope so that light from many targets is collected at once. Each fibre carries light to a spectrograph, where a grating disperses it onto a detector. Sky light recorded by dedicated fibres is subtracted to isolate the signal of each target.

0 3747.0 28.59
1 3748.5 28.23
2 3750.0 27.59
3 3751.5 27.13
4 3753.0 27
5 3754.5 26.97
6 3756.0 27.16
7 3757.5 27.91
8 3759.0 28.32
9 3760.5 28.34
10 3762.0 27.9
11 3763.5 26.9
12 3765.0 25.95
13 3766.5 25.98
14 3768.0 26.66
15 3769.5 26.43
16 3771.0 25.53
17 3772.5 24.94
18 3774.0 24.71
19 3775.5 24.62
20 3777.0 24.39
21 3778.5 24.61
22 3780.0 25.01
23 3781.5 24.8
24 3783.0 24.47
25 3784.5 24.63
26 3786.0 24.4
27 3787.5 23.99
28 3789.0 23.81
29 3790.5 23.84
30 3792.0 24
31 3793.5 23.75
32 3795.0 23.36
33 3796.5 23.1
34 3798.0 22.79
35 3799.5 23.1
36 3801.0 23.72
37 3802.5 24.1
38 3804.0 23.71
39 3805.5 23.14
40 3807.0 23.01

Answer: 24.8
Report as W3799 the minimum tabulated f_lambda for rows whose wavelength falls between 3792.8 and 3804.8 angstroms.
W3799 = 22.79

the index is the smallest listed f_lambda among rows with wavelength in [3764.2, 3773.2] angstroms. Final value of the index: 24.94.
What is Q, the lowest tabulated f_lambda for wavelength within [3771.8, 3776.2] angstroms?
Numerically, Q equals 24.62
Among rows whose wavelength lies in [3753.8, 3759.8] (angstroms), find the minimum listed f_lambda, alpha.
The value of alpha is 26.97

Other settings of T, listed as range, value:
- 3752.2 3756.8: 27.16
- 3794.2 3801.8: 23.72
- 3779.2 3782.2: 25.01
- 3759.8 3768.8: 28.34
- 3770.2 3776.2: 25.53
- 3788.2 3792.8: 24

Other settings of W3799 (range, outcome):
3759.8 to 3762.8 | 27.9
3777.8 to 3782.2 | 24.61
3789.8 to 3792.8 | 23.84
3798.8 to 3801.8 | 23.1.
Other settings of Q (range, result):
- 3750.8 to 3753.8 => 27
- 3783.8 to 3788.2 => 23.99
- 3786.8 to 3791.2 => 23.81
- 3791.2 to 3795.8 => 23.36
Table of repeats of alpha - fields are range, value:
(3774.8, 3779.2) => 24.39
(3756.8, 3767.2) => 25.95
